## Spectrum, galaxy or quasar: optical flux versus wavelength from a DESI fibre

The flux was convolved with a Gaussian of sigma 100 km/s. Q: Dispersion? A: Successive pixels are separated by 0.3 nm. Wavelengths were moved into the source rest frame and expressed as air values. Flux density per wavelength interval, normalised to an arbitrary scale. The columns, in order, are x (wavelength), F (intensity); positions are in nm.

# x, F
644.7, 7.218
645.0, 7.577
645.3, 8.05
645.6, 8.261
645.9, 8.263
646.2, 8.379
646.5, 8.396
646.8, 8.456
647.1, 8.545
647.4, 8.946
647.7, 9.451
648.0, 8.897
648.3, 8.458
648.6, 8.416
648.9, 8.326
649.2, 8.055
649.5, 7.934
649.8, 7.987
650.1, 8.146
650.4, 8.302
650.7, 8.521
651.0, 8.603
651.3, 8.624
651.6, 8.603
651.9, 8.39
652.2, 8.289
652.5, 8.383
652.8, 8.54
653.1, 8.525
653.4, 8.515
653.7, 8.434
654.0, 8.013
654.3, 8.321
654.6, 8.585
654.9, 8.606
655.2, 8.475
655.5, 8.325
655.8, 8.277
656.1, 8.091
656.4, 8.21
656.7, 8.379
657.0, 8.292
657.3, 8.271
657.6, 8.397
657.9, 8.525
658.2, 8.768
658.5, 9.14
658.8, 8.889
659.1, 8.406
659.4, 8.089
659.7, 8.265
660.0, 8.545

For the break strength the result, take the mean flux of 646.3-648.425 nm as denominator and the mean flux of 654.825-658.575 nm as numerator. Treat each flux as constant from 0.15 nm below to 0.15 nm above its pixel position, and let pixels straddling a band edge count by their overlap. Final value 0.97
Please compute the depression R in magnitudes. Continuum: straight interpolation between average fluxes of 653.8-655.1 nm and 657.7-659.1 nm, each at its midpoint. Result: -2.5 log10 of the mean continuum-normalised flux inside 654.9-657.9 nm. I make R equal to 0.03 mag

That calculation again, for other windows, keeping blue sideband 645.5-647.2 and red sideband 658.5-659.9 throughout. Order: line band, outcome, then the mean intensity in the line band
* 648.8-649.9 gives 0.04 mag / 8.07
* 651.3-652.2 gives -0.01 mag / 8.48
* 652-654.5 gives 0.01 mag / 8.38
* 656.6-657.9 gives 0.02 mag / 8.36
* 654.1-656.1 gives 0.01 mag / 8.4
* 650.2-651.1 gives 0.00 mag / 8.45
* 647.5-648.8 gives -0.05 mag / 8.79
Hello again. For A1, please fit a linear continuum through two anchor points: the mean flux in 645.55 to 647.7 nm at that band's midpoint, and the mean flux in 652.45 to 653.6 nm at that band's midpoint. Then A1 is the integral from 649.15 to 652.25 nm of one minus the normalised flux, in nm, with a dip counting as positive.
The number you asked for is 0.07 nm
